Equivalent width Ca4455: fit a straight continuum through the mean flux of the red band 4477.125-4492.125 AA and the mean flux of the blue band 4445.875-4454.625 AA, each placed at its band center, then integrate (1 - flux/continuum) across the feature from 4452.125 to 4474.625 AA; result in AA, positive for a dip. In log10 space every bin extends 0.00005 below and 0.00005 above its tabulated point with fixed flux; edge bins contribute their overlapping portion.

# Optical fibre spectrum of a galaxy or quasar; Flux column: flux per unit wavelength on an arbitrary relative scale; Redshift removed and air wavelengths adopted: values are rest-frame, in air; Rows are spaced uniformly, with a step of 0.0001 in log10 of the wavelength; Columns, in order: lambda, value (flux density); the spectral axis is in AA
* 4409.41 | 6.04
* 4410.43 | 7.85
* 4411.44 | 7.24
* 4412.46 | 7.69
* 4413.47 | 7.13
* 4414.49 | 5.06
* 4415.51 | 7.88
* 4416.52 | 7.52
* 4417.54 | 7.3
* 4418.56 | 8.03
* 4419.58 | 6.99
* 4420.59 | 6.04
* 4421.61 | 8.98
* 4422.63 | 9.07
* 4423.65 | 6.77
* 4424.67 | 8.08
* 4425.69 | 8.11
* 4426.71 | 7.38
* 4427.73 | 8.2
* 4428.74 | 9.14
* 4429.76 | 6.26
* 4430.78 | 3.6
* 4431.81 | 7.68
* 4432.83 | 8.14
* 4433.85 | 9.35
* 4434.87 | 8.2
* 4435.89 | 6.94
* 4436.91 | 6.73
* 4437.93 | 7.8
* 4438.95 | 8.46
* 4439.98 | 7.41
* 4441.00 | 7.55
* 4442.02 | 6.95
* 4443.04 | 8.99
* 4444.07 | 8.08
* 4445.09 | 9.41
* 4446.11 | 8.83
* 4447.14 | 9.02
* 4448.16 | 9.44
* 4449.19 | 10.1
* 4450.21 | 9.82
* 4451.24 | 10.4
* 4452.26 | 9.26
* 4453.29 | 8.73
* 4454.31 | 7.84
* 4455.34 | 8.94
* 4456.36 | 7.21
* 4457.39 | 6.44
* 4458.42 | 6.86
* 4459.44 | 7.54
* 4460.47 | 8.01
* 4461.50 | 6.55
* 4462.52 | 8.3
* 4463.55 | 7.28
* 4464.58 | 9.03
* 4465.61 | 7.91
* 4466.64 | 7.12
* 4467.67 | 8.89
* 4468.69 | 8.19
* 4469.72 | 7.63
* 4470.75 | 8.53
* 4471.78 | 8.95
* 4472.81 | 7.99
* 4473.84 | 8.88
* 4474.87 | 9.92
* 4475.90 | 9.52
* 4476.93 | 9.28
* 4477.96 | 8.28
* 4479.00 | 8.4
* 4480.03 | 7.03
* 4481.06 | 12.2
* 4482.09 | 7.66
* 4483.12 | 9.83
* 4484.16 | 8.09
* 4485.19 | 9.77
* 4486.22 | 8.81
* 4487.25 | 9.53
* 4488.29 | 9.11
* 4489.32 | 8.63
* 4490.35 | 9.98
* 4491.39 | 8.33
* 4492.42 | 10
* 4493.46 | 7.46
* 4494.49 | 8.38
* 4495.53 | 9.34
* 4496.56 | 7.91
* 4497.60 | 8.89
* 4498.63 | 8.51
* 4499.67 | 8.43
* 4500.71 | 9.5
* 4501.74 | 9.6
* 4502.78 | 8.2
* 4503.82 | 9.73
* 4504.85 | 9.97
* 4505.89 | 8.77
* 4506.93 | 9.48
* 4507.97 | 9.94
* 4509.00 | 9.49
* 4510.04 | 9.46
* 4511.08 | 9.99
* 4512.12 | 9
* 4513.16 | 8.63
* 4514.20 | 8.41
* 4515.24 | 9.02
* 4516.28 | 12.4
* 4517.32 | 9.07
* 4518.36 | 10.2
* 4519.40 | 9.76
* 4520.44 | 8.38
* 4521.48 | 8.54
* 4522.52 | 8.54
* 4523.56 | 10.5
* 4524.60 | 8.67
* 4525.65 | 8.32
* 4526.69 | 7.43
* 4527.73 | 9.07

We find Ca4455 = 2.9 AA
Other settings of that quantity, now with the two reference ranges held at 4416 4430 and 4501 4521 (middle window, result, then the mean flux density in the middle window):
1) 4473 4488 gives -0.4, 9.06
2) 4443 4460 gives -0.7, 8.63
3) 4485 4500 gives 0.4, 8.86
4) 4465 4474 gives 0.4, 8.22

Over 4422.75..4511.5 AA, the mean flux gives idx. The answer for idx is 8.5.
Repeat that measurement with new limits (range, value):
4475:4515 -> 9.05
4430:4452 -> 8.22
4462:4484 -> 8.6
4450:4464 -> 8.05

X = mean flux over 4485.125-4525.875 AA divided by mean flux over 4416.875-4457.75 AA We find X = 1.14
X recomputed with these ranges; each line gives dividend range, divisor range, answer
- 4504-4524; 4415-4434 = 1.25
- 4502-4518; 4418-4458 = 1.17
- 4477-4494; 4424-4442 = 1.18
